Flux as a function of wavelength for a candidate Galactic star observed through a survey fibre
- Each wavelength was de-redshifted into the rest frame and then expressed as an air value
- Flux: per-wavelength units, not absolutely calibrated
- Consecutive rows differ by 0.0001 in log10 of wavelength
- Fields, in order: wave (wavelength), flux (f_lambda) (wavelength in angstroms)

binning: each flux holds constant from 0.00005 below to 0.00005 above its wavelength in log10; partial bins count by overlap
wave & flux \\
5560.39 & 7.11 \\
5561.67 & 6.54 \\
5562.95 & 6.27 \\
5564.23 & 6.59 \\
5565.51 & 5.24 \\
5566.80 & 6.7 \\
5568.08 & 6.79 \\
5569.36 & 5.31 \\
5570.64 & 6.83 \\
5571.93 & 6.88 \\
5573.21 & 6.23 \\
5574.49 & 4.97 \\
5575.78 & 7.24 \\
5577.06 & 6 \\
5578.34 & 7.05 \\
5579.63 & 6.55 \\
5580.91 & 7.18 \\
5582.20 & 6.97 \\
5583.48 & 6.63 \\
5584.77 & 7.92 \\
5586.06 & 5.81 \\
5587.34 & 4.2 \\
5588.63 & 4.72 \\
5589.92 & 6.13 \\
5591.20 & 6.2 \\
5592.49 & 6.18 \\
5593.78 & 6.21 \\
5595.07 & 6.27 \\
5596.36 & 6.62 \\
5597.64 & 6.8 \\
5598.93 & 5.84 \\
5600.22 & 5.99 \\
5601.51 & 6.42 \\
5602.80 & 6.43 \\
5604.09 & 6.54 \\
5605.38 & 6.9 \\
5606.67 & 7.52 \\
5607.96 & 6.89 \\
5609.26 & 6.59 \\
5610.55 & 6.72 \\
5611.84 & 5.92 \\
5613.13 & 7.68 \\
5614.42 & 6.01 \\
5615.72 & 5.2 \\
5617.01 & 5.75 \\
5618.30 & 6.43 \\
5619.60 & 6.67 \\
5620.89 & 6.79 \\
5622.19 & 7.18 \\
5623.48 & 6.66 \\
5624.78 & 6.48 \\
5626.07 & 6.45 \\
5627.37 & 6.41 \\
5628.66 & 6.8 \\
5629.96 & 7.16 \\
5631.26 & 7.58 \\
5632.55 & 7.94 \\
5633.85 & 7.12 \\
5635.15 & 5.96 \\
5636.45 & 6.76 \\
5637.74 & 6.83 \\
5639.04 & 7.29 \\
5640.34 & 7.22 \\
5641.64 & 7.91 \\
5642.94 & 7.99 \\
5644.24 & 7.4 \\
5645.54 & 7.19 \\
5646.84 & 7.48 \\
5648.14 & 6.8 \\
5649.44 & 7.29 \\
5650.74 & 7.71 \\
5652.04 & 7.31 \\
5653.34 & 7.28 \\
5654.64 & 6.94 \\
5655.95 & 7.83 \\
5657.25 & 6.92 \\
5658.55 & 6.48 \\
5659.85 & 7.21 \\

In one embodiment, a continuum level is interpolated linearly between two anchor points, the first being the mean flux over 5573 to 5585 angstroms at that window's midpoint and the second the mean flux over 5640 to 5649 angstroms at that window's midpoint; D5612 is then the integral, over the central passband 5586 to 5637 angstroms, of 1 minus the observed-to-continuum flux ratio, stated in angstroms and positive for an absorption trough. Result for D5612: 4.2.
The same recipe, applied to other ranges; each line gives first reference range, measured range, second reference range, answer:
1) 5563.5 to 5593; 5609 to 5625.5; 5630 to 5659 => 0.91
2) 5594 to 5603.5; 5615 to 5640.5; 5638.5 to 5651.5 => 1.10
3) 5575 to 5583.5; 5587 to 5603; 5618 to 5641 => 1.86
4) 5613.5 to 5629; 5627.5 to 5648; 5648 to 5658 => -1.03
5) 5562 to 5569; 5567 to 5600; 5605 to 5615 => 0.92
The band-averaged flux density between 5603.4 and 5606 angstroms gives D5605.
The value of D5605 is 6.72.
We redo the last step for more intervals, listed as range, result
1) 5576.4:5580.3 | 6.56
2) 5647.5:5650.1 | 7.05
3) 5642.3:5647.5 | 7.51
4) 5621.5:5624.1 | 6.92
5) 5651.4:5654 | 7.3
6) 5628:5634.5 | 7.32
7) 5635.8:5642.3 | 7.21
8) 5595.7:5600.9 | 6.32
